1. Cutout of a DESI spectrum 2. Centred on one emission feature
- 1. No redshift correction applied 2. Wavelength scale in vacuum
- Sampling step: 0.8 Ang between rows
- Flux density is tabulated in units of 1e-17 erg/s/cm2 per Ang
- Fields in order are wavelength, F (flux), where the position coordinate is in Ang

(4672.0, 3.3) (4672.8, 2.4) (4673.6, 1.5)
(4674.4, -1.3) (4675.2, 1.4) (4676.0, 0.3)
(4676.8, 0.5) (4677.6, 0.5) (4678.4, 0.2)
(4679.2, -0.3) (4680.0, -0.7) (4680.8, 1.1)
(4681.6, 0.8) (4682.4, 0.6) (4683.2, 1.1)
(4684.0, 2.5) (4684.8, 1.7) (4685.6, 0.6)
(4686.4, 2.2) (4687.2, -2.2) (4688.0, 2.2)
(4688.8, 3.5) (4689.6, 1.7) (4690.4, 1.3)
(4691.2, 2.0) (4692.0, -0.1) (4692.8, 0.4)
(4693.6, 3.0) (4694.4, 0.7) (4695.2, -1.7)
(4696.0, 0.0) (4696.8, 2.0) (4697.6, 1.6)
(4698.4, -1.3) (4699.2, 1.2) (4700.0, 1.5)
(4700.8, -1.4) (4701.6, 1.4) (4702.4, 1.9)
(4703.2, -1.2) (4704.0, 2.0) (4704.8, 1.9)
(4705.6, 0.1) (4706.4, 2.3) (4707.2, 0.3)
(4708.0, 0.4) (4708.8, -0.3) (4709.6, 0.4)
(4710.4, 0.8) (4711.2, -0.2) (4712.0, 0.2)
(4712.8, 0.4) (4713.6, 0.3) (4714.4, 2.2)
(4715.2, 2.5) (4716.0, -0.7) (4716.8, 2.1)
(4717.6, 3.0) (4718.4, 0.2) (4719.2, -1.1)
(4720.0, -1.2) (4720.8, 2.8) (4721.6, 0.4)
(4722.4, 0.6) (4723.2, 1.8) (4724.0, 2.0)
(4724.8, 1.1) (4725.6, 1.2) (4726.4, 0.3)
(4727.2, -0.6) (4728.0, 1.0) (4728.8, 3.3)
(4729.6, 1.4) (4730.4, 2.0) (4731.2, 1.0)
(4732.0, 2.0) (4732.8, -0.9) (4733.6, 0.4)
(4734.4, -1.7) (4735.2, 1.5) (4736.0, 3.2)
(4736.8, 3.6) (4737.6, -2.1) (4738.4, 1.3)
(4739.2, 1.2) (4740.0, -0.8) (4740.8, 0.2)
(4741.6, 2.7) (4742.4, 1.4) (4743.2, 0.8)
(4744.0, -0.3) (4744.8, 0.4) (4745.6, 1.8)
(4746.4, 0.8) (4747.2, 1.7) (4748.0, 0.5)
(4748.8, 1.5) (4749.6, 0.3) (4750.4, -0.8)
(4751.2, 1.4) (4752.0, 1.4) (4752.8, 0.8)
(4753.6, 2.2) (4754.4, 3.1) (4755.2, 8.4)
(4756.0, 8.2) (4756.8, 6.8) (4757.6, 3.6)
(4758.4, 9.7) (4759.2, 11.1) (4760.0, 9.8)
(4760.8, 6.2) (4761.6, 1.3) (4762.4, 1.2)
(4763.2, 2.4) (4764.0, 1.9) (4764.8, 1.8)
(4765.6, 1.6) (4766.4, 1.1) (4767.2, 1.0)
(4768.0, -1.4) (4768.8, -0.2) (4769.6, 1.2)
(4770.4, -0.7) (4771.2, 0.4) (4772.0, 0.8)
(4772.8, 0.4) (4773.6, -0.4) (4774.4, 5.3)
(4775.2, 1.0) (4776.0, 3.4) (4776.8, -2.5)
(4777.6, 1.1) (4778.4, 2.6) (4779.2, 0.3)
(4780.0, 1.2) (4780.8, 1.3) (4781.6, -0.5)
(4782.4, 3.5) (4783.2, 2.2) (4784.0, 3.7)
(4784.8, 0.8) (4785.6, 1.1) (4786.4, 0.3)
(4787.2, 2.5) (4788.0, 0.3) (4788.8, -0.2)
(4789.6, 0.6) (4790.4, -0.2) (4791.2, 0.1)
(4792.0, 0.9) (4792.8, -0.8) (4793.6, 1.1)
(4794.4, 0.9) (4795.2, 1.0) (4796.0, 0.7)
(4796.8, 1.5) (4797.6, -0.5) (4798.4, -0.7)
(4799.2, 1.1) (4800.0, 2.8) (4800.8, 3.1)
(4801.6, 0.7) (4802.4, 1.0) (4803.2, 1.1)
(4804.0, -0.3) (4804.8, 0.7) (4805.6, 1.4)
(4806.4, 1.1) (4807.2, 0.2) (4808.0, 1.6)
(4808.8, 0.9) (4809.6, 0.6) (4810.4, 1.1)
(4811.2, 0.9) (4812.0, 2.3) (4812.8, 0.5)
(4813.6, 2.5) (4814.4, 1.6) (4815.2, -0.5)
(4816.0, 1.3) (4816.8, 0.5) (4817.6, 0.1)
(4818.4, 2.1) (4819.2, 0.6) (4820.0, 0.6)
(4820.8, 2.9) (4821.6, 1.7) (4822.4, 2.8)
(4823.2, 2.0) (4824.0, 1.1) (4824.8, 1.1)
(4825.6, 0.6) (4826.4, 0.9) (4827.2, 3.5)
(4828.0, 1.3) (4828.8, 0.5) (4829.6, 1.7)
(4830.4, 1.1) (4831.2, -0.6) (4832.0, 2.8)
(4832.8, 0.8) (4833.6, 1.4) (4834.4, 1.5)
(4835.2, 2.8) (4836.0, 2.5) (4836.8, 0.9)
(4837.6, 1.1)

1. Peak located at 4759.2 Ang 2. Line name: [O II]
